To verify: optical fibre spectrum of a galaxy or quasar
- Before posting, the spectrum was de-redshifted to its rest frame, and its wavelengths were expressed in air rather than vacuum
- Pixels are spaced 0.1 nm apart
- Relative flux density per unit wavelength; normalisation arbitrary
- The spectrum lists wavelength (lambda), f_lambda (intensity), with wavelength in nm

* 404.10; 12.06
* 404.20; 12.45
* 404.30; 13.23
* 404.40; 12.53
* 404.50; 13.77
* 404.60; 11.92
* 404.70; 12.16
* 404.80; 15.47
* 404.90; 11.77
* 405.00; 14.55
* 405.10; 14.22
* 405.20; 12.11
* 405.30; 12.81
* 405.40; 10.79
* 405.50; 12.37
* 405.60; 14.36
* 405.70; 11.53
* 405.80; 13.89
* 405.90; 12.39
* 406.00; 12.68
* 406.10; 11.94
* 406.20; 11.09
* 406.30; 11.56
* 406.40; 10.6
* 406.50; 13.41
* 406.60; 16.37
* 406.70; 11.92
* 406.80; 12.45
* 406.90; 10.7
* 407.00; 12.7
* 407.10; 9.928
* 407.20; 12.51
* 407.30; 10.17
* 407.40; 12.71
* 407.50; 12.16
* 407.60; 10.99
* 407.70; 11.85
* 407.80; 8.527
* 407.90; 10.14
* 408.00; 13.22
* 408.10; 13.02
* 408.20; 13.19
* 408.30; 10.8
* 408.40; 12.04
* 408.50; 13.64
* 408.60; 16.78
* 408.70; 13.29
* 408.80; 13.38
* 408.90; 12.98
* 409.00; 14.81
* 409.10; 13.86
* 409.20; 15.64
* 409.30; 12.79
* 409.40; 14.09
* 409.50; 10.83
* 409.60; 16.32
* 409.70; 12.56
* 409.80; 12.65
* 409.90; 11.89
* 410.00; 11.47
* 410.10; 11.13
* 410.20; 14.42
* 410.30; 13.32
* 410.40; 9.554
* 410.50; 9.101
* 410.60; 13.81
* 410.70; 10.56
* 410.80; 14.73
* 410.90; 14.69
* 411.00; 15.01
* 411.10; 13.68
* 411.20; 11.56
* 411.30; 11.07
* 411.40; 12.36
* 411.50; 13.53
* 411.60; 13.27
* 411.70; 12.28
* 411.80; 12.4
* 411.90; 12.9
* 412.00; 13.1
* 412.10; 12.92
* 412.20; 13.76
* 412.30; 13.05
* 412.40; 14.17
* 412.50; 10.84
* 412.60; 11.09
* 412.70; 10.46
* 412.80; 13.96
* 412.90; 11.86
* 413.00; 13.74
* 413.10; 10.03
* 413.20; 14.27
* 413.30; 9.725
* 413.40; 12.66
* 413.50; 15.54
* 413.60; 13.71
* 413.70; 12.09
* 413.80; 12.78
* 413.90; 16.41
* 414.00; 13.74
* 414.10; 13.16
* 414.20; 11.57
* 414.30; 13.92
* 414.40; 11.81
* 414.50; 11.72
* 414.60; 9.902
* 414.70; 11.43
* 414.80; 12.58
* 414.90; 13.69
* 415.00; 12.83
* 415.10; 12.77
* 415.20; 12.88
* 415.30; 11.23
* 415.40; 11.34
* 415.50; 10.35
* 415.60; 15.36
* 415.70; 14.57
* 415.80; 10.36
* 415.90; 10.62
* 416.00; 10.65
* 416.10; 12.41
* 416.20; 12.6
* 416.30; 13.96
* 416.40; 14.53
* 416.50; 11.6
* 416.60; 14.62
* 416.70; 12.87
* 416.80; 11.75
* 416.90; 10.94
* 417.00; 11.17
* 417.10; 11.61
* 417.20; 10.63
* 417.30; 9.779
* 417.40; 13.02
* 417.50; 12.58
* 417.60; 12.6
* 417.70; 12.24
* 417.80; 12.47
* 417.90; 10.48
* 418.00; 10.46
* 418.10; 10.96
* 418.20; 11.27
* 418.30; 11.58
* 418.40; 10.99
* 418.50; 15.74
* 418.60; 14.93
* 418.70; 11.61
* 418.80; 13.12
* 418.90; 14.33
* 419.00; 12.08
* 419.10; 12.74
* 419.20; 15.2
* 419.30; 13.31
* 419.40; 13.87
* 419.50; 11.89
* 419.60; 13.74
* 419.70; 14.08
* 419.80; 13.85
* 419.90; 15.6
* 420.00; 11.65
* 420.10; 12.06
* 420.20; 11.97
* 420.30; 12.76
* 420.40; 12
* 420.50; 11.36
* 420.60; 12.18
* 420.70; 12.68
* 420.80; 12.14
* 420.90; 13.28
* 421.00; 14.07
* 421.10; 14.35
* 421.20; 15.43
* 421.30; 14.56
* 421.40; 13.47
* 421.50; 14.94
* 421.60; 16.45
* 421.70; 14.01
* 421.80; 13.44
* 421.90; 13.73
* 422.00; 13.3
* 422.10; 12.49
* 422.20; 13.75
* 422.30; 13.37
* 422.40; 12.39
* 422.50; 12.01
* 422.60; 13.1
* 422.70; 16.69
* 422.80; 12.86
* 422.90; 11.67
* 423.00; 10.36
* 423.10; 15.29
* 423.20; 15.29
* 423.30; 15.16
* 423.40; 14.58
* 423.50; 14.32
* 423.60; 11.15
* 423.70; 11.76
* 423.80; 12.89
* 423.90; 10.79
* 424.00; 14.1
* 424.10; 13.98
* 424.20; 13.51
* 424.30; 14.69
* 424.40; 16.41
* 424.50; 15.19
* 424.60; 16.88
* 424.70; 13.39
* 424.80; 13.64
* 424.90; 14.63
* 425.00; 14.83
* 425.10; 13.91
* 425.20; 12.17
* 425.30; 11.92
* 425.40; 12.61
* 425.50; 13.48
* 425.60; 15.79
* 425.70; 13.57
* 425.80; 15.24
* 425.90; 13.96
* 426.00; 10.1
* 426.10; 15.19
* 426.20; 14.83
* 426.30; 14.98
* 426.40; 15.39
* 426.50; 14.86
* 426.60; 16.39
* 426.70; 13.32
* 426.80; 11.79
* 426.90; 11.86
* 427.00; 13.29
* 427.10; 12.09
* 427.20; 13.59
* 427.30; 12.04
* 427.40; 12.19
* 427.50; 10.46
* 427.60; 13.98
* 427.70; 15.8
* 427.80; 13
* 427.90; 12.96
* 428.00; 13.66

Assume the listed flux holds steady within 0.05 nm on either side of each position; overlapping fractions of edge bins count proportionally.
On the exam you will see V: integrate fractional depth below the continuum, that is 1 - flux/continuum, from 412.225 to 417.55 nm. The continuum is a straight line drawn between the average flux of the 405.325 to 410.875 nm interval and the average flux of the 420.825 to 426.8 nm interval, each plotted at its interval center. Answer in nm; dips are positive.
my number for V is 0.27 nm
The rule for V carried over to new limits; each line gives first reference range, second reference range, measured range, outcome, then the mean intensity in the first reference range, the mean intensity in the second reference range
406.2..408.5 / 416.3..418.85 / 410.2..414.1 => -0.24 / 11.9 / 12.2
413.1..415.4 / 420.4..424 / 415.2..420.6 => 0.23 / 12.7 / 13.4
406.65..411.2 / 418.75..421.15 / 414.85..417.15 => 0.09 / 12.6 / 13.1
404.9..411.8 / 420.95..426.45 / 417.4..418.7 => 0.12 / 12.6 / 13.9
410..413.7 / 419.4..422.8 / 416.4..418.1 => 0.16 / 12.6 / 13.4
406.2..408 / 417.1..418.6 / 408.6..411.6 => -0.32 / 11.7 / 11.9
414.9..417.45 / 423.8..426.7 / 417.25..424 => 0.05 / 12.2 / 14.1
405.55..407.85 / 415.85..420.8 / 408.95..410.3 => -0.13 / 12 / 12.5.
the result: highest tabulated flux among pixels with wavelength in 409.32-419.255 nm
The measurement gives 16.41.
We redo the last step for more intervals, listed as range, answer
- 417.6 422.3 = 16.45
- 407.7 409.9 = 16.78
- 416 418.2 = 14.62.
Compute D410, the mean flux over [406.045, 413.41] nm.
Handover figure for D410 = 12.5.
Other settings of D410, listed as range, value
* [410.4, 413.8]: 12.6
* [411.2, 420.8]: 12.5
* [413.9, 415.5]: 12.4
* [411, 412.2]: 12.8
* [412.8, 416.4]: 12.6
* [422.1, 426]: 13.7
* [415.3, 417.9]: 12.1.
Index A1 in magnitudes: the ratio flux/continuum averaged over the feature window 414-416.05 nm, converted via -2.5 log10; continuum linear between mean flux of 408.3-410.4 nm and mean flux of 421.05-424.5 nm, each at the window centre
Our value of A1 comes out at 0.11 mag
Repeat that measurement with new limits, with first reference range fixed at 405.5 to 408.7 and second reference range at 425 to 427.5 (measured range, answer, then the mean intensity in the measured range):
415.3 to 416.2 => 0.075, 12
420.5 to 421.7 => -0.056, 13.9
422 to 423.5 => -0.021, 13.5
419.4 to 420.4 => 0.002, 13.1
